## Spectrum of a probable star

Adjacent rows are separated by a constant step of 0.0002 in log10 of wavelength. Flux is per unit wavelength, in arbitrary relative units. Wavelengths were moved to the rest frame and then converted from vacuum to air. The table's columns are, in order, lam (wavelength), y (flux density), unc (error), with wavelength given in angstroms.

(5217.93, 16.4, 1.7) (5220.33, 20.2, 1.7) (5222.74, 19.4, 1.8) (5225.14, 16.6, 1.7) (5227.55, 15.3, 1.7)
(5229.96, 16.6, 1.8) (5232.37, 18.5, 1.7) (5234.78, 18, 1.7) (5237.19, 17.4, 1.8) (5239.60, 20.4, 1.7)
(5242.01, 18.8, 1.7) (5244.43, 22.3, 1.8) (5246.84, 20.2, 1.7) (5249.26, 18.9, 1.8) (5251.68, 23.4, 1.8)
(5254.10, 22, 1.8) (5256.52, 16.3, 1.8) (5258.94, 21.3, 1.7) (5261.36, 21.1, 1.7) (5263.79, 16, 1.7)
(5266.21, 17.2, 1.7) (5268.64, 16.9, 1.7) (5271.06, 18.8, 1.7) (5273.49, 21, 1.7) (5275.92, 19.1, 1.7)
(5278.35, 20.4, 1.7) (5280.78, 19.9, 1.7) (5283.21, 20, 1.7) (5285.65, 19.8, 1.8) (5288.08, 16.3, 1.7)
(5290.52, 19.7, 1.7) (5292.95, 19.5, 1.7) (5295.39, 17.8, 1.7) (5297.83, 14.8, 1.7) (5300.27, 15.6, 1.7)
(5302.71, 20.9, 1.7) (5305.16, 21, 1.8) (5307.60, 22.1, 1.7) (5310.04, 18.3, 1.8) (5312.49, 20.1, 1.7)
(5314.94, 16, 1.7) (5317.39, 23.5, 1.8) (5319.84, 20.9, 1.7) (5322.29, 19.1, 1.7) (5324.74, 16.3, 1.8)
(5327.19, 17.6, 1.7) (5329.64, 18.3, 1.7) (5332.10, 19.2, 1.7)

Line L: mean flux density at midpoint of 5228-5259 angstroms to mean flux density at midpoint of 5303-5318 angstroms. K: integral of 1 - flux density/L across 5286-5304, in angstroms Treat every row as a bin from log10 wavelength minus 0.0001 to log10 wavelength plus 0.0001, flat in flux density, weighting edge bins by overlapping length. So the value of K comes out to 1.8 angstroms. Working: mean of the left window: 19.4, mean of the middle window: 17.9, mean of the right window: 20.1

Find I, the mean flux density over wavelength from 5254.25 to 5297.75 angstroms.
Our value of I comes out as 18.9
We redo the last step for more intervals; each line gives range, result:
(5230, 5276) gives 19.3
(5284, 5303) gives 18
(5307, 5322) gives 20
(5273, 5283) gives 20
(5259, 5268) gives 18.4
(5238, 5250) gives 20.1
